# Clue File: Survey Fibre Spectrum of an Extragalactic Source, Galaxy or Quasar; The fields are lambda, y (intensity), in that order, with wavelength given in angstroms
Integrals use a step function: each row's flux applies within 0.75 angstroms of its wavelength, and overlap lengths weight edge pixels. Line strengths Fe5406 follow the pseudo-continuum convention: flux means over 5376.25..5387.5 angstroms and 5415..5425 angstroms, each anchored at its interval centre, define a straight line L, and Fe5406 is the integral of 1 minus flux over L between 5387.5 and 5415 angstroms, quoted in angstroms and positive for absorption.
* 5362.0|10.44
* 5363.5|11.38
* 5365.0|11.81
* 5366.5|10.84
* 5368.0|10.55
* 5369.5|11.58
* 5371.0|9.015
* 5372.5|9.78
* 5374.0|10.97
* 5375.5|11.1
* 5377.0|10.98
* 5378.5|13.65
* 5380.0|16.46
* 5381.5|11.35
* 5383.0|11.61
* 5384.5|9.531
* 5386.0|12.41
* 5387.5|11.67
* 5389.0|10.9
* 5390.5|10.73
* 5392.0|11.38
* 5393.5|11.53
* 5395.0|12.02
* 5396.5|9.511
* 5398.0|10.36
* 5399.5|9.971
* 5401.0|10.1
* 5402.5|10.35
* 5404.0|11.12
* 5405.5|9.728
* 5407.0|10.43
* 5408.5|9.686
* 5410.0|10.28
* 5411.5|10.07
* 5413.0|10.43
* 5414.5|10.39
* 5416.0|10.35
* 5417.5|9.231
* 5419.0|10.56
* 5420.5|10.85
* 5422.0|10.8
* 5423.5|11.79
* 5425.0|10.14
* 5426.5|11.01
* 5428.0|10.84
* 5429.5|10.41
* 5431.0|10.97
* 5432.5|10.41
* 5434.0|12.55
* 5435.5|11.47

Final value 2.07 angstroms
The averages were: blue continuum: 12.2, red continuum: 10.6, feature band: 10.5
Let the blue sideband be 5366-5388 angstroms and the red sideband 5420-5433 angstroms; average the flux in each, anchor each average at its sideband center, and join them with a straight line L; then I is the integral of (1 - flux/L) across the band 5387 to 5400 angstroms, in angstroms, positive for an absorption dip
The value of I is 0.4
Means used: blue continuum 11.4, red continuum 10.8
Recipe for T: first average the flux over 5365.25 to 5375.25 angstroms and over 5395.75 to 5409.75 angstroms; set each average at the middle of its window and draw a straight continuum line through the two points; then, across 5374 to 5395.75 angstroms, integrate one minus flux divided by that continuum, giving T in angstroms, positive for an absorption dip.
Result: -2.95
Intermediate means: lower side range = 10.6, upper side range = 10.1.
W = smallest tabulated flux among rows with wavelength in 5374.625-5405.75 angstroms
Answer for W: 9.511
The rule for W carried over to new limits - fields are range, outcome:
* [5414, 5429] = 9.231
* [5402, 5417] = 9.686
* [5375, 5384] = 10.98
